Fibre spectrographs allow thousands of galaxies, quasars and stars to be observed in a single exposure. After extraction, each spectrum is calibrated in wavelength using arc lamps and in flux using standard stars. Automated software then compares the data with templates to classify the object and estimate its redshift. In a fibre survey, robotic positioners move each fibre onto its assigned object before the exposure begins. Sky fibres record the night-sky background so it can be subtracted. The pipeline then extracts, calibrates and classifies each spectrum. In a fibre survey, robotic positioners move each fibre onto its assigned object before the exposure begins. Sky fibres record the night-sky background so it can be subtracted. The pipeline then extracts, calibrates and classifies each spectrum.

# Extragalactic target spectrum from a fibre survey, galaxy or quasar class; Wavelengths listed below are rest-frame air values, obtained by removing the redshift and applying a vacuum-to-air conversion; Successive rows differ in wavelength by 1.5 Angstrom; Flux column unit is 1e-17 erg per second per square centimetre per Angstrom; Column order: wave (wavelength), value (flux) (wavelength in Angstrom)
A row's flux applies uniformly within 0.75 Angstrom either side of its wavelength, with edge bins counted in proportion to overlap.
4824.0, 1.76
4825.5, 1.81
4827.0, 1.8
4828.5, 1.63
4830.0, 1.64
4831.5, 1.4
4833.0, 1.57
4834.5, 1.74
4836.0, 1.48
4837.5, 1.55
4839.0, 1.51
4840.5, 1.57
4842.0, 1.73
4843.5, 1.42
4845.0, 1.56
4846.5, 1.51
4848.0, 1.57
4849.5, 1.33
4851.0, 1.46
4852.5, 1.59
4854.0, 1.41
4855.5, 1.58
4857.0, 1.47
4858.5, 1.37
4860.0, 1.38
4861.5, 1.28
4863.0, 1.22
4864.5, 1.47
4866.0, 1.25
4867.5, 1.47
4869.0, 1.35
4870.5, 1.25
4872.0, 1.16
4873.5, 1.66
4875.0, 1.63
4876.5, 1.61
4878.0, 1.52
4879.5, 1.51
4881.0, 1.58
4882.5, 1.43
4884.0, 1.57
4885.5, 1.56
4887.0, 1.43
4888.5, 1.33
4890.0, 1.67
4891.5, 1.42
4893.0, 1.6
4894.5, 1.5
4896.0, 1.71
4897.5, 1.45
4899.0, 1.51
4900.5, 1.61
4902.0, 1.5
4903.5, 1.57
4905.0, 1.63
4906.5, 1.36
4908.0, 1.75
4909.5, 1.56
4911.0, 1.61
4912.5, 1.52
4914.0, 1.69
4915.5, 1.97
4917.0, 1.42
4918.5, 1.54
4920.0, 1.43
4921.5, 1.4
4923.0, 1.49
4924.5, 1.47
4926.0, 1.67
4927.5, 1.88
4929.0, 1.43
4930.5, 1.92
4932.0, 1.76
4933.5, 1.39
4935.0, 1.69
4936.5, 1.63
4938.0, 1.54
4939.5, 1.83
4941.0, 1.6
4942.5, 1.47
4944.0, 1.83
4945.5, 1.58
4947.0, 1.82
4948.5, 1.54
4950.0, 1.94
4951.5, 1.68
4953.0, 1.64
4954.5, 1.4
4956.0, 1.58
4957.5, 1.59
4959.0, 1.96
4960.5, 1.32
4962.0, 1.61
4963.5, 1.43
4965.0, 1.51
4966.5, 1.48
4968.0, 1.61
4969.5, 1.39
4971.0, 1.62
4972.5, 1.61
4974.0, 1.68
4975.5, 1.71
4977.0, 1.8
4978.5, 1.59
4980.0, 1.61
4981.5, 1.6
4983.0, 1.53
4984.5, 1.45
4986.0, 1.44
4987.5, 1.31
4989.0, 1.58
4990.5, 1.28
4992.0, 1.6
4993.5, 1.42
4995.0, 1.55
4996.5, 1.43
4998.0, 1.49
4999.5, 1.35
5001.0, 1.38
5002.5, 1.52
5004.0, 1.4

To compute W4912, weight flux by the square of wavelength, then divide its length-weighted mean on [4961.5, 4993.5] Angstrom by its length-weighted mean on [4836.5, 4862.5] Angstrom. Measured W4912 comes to 1.1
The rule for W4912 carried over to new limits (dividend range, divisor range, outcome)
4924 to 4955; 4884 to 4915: 1.08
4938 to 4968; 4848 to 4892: 1.16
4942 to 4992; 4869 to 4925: 1.06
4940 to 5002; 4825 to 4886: 1.09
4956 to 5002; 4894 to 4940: 0.99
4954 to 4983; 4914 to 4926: 1.04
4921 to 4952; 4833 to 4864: 1.15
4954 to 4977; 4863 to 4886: 1.12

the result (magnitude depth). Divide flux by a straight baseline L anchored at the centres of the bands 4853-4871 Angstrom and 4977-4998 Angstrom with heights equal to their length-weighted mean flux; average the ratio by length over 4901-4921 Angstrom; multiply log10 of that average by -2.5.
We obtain -0.11 mag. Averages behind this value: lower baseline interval 1.38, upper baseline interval 1.5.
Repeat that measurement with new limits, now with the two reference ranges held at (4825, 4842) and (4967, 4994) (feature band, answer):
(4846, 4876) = 0.128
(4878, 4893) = 0.058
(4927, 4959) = -0.065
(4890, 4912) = 0.016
